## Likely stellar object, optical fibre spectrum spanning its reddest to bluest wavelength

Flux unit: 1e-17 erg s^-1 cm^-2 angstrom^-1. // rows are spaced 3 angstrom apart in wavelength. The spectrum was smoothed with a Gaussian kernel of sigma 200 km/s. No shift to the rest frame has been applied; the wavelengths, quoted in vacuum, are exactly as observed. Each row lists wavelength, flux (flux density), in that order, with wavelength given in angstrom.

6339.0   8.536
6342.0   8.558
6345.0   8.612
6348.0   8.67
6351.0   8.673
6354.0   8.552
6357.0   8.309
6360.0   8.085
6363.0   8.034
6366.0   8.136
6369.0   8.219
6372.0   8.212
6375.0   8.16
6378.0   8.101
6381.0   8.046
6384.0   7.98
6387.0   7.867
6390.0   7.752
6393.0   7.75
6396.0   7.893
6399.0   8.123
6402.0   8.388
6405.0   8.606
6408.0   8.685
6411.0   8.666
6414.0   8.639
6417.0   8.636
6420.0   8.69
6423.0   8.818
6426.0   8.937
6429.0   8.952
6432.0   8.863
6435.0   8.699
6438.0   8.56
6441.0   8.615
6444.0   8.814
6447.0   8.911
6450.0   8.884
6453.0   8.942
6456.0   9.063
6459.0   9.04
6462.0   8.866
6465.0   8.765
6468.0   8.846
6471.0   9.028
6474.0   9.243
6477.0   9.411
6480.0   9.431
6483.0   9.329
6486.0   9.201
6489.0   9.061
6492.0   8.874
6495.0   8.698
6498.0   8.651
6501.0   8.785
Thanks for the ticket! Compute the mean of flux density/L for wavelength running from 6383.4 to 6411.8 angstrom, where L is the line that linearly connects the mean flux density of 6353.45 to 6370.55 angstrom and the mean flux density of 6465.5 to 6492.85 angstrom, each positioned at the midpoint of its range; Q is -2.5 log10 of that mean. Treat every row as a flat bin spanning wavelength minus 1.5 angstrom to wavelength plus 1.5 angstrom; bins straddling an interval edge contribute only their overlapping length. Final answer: 0.04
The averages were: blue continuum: 8.2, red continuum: 9.15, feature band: 8.16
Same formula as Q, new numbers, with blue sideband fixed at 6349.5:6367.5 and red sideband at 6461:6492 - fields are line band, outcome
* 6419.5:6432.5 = -0.01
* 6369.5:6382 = 0.04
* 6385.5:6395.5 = 0.10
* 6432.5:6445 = 0.02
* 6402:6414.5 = 0.00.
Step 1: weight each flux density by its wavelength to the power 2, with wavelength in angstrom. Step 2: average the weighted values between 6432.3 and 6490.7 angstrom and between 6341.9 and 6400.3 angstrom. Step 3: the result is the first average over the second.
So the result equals 1.13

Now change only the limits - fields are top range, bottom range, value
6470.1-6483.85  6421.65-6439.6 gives 1.07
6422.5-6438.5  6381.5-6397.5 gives 1.14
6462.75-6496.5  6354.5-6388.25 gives 1.16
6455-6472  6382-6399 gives 1.16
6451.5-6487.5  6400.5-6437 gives 1.06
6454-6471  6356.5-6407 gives 1.13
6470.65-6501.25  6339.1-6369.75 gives 1.13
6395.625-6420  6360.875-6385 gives 1.06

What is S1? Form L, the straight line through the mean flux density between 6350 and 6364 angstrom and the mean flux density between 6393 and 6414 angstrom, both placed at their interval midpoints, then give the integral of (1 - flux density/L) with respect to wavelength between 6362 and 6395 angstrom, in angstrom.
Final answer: 1.3 angstrom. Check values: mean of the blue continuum 8.33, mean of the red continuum 8.37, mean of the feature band 8.02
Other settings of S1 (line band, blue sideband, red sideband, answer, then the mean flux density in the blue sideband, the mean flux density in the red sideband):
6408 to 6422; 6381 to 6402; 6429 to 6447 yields -0.54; 7.94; 8.75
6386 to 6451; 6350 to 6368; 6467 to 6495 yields 1.26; 8.29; 9.14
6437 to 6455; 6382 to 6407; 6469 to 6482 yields 0.05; 8.06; 9.26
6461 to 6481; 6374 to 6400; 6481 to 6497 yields -0.54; 7.96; 9.03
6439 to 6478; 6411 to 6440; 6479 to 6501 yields -0.28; 8.75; 9.01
